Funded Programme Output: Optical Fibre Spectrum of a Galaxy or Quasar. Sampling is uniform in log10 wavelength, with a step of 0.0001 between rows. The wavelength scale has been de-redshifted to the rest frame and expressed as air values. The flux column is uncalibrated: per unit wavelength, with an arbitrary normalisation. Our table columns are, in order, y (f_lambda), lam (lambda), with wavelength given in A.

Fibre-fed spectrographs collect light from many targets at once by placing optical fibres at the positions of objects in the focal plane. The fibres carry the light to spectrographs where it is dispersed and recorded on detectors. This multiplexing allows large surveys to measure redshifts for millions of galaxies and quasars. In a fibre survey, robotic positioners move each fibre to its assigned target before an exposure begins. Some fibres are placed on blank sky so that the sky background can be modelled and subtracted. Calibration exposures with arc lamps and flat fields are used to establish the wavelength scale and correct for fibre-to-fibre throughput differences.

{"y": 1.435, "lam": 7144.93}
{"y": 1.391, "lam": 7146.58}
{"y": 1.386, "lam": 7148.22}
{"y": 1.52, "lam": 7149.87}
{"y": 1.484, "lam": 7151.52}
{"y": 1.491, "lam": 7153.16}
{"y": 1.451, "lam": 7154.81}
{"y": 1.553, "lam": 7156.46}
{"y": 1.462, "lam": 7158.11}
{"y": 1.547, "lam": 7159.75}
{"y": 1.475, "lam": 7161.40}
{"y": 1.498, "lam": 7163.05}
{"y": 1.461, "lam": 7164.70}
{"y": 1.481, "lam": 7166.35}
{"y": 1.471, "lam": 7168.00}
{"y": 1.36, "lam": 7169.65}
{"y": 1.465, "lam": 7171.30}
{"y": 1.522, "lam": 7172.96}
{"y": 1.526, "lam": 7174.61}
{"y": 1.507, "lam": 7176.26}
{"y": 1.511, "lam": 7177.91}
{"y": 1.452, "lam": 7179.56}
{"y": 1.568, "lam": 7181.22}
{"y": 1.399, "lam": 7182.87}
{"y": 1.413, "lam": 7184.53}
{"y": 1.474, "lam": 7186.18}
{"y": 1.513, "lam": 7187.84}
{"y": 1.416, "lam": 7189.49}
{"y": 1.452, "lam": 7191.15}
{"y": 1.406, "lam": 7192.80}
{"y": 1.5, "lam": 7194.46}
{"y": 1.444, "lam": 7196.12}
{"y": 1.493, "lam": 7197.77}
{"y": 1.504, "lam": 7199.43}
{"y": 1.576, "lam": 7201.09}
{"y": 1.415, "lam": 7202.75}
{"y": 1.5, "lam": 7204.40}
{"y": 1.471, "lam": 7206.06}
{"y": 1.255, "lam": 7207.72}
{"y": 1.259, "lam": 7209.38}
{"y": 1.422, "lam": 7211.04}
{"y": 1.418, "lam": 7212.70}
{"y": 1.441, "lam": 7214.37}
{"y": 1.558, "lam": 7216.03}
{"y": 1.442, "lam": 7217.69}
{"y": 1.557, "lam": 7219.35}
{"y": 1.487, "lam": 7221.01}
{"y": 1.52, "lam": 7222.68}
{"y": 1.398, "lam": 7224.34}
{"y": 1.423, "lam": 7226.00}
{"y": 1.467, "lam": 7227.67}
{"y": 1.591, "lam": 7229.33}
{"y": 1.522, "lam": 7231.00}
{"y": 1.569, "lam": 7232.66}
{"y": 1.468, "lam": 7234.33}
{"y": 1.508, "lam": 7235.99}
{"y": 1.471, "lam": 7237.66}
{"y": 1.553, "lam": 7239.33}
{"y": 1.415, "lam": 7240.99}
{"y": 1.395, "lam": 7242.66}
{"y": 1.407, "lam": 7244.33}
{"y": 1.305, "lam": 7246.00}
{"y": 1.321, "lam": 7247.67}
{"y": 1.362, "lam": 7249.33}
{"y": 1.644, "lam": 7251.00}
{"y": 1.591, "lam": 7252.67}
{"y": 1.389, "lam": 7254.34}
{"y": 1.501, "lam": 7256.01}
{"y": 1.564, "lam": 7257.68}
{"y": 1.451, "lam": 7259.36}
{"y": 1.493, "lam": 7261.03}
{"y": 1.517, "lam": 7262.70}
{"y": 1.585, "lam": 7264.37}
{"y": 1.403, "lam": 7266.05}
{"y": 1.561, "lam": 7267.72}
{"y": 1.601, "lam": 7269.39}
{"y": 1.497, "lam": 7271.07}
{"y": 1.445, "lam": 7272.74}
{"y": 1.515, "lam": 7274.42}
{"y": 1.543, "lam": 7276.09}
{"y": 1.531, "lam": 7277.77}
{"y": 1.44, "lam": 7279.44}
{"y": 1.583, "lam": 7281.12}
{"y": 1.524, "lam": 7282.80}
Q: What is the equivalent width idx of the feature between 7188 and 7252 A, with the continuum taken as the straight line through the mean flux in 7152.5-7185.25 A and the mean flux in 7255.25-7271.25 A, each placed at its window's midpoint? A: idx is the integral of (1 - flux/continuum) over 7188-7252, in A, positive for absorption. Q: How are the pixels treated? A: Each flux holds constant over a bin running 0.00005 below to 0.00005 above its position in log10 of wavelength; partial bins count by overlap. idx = 1.8 A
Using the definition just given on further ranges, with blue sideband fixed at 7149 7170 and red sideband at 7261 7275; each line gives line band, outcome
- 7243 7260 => 0.6 A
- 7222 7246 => 0.5 A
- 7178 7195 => 0.3 A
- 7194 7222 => 0.8 A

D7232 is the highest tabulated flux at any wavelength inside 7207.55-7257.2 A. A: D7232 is 1.644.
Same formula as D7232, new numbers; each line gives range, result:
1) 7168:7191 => 1.568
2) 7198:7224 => 1.576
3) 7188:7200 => 1.504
